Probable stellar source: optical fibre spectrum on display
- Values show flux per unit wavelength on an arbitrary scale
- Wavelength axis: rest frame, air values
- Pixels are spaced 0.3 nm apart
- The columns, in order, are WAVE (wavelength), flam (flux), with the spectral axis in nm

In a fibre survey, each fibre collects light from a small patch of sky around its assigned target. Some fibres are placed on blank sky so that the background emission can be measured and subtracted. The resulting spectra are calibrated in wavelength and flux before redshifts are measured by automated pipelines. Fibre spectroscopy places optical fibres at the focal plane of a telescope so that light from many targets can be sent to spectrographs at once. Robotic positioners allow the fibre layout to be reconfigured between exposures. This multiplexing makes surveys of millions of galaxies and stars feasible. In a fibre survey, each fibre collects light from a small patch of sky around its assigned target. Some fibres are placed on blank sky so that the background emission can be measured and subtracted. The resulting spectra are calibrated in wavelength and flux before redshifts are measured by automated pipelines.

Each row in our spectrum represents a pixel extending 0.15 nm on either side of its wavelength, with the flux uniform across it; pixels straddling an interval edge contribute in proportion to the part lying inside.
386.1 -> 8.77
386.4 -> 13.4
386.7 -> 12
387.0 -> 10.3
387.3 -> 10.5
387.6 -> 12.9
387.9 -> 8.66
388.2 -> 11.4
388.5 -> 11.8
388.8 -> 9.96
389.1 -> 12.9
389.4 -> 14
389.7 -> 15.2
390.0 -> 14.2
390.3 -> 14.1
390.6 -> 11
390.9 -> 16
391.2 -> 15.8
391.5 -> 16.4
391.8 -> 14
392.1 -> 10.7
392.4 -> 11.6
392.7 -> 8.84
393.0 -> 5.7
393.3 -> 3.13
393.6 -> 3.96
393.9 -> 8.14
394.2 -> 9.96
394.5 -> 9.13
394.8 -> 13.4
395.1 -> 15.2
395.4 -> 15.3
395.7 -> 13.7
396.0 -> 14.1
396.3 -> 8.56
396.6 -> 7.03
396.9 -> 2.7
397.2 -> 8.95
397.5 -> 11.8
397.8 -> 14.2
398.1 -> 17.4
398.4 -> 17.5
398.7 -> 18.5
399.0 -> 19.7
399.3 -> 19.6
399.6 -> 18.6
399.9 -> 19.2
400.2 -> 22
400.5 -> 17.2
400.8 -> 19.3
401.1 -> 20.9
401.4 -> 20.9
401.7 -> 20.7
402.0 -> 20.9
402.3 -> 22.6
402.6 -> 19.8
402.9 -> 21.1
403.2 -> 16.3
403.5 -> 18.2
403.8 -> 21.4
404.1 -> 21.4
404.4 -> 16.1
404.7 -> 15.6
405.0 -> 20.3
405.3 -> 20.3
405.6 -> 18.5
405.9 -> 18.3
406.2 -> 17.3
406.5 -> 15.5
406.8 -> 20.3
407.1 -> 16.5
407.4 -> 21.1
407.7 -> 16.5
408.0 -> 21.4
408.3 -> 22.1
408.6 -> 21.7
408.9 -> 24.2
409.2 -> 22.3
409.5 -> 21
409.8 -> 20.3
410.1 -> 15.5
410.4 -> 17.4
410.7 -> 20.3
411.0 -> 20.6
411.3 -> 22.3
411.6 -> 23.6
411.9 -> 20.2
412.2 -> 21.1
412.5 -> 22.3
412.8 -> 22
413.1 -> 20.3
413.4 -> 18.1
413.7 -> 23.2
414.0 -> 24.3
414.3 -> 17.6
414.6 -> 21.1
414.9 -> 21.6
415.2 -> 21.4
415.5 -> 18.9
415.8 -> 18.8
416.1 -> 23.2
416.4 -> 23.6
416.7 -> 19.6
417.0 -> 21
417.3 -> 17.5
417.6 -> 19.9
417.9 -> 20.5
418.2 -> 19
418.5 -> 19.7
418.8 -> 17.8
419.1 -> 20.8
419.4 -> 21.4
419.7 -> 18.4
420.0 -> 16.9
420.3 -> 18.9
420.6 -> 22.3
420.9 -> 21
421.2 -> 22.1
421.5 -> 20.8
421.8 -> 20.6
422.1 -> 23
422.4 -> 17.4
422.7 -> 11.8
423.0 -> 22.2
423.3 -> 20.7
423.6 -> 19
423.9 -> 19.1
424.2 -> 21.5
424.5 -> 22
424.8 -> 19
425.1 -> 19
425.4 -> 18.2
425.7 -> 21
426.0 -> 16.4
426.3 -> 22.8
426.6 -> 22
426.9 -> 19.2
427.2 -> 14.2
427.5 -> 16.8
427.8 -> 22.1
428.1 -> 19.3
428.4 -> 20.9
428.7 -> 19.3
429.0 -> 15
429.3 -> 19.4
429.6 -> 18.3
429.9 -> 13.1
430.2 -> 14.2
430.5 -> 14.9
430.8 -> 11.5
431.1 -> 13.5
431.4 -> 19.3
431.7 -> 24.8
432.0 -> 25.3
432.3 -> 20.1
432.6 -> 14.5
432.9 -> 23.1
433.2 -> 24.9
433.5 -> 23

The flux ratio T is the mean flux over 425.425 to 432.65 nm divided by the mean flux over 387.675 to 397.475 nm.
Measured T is 1.6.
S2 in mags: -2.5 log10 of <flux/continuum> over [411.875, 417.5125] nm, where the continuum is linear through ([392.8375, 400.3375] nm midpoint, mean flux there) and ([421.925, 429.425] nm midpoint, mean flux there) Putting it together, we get -0.24 mag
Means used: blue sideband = 12.7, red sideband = 19.3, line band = 20.8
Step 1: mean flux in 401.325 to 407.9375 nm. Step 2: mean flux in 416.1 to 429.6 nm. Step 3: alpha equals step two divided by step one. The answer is 1.0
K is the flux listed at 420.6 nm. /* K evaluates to 22.3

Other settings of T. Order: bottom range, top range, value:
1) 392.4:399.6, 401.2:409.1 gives 1.67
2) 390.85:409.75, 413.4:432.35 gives 1.20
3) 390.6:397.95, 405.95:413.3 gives 1.88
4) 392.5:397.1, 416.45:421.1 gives 2.13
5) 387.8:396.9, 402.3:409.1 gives 1.71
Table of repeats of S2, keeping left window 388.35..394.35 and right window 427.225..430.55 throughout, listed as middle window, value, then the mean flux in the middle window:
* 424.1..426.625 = -0.19 mag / 20.1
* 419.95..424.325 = -0.21 mag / 19.9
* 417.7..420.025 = -0.22 mag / 19.5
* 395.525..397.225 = 0.29 mag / 9.28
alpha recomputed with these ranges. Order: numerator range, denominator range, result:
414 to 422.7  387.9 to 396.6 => 1.73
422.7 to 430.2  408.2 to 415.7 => 0.91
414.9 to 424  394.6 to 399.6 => 1.45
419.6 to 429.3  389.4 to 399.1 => 1.62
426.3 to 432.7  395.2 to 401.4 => 1.17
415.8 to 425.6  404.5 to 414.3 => 0.99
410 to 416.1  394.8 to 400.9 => 1.38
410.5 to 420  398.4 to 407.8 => 1.07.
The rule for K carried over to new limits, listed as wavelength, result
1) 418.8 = 17.8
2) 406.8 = 20.3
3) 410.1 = 15.5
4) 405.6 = 18.5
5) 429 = 15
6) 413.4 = 18.1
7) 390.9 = 16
